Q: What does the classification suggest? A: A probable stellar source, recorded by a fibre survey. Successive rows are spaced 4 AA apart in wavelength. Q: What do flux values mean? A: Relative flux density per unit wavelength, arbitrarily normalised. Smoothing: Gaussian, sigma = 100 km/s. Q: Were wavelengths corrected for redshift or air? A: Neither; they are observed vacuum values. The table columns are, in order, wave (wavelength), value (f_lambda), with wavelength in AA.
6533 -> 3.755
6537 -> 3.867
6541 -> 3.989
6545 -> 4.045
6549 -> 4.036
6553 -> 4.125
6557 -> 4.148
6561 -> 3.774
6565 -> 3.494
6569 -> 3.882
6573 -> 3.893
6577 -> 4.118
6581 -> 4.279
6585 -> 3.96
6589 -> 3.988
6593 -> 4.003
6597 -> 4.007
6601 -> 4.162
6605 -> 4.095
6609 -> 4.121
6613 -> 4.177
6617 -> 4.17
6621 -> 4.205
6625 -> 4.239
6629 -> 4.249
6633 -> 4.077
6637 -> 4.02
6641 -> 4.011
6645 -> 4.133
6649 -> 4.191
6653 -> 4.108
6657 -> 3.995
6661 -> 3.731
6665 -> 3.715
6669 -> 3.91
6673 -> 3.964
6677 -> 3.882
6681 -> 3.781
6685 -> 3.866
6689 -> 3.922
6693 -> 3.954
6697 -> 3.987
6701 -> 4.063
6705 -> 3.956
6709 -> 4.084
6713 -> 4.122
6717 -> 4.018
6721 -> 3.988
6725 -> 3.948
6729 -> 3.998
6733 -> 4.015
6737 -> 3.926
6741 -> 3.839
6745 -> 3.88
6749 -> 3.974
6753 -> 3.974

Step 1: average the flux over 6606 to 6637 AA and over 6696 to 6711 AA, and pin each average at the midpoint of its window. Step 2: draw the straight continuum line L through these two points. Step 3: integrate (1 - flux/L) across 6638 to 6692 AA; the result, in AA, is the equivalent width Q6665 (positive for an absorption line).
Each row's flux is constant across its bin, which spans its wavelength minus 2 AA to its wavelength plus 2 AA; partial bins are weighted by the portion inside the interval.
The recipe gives 2.0 AA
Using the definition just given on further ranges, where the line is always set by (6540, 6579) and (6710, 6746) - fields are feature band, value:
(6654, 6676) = 0.5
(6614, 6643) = -1.3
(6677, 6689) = 0.4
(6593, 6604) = -0.3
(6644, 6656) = -0.5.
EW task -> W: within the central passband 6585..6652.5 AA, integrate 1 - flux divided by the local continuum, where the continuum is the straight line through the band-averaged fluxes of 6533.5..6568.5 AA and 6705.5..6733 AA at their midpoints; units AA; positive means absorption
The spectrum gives -2.5 AA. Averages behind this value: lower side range 3.92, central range 4.11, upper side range 4.02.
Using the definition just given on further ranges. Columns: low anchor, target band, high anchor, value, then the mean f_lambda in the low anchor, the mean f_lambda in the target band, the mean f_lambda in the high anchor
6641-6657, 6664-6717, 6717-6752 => 1.1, 4.11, 3.95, 3.95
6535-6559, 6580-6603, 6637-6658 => 0.0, 4.04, 4.06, 4.09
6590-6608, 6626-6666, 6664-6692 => -0.9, 4.07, 4.04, 3.87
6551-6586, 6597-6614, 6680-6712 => -0.7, 3.96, 4.12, 3.96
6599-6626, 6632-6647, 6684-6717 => 0.2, 4.16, 4.06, 4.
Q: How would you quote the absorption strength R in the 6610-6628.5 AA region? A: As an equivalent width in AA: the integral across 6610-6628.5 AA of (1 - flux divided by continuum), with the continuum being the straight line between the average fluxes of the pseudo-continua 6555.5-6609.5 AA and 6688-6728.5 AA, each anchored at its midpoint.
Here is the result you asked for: -0.9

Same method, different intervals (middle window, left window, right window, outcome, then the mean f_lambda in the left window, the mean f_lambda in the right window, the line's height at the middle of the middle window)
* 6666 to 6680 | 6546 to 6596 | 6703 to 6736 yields 0.38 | 3.98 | 4.01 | 4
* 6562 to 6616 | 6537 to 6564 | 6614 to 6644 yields 0.68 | 3.99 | 4.14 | 4.06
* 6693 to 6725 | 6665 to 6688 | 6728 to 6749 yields -0.98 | 3.87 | 3.93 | 3.9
